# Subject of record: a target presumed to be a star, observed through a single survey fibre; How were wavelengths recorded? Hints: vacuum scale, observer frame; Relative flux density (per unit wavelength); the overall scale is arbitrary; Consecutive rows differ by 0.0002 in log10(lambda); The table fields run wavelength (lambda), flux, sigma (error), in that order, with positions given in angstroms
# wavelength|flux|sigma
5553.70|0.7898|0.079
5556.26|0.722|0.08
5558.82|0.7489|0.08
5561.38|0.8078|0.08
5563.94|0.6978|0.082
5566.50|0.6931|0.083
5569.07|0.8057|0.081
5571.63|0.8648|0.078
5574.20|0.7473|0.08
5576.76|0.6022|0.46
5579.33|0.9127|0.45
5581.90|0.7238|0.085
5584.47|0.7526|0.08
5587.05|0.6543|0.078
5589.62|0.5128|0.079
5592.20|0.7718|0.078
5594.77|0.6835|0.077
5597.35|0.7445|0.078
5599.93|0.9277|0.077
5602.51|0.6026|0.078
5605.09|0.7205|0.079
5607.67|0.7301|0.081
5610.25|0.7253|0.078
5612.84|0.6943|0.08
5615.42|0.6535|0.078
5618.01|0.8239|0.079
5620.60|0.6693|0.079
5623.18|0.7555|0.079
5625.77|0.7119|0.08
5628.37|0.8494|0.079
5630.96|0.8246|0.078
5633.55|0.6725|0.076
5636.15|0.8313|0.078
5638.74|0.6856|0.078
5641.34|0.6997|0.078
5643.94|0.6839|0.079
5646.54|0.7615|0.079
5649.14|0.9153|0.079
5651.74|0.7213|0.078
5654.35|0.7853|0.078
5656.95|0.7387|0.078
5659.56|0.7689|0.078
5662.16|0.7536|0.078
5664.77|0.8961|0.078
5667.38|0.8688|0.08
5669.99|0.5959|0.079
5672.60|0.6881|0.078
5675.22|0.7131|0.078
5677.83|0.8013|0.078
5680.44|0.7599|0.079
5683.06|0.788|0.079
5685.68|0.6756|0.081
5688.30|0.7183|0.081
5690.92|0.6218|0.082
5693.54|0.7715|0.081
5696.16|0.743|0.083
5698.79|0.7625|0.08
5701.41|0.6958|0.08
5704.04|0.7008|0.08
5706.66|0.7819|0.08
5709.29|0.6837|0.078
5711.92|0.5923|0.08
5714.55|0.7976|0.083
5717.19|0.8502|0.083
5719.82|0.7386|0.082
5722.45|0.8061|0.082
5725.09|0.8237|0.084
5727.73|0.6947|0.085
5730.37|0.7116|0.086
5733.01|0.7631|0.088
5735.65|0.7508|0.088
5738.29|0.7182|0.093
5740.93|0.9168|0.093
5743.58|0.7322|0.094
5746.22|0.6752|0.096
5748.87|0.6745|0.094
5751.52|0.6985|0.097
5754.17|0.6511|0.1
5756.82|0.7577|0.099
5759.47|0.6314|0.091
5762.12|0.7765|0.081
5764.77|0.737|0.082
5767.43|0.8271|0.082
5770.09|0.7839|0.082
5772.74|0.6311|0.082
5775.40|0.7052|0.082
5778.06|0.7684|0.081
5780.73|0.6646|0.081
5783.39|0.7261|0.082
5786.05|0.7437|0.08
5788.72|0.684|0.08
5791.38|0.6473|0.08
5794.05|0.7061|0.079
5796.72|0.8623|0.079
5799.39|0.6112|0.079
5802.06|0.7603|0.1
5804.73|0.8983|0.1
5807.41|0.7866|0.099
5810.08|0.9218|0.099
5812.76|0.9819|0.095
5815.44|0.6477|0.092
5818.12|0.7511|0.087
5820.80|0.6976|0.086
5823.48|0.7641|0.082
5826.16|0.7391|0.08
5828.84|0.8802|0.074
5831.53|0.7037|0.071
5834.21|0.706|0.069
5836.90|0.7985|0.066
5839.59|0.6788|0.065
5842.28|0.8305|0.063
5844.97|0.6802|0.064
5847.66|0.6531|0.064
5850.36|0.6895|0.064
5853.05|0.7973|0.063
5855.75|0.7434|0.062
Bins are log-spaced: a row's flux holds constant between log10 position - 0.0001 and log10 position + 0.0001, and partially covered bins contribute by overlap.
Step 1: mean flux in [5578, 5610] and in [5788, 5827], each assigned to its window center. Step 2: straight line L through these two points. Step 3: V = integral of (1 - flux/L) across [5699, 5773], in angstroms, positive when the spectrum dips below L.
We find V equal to 1.5 angstroms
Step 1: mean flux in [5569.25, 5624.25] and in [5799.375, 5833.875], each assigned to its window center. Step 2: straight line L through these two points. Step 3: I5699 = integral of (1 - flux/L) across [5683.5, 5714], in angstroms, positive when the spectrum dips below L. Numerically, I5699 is 1.8 angstroms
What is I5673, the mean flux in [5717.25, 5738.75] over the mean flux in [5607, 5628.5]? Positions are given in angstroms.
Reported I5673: 1.0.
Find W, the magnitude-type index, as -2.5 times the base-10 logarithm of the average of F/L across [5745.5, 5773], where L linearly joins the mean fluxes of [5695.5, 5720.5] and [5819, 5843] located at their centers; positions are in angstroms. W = 0.04 mag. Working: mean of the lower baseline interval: 0.734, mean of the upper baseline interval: 0.753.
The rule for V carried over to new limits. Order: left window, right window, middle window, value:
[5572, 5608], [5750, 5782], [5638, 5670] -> -2.01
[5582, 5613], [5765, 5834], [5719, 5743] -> -0.94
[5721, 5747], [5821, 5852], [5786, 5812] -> -0.77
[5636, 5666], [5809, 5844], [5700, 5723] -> 1.00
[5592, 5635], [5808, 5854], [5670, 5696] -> 0.86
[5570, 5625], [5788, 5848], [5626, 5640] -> -0.68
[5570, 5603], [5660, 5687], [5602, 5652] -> 0.33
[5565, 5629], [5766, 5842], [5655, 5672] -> -0.66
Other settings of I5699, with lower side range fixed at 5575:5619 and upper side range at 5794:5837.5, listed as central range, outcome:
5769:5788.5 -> 1.4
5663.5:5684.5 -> -0.6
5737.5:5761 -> 1.3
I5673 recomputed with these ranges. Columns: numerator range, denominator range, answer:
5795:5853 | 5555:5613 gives 1.04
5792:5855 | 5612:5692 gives 1.02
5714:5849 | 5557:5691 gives 1.01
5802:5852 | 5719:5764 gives 1.04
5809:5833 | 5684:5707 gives 1.09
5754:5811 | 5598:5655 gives 0.99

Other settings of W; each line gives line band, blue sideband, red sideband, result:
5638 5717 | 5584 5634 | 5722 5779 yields -0.016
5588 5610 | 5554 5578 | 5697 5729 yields 0.050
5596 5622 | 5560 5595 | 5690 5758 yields 0.006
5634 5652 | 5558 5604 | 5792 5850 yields -0.018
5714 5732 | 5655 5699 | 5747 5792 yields -0.063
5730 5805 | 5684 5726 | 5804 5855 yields 0.031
